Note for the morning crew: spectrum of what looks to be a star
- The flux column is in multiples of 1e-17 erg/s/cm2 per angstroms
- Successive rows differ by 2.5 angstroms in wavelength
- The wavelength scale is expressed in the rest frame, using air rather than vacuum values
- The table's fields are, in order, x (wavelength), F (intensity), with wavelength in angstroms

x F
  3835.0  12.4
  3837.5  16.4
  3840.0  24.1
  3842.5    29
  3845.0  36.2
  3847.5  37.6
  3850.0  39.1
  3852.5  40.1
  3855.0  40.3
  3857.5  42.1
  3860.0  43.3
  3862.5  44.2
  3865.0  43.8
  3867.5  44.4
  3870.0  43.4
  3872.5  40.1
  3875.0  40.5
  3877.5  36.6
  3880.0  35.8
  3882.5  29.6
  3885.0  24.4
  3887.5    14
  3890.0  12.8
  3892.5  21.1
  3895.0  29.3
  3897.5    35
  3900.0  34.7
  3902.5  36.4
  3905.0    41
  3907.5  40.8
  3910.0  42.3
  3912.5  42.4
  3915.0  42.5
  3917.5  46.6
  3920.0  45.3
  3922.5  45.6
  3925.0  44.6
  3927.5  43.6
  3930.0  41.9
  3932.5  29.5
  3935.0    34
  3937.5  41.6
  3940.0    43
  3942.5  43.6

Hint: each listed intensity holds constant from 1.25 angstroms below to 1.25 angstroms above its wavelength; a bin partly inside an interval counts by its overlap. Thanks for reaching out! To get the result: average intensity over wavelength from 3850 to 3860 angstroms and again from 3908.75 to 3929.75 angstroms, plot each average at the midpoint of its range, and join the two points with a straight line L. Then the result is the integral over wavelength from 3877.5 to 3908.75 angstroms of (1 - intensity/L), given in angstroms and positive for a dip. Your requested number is 9.5 angstroms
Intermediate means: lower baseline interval 40.9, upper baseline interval 44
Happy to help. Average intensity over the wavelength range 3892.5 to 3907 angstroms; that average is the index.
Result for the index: 34.3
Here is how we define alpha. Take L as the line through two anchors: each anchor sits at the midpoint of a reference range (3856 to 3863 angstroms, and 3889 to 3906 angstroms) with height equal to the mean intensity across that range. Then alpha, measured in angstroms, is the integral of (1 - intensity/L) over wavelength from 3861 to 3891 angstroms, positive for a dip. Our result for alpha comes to 2.9 angstroms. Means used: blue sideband 43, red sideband 30.1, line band 34.4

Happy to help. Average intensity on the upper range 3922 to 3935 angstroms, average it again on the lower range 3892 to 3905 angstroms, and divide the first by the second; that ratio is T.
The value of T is 1.22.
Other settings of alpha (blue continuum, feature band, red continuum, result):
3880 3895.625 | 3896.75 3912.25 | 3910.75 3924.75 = -1.8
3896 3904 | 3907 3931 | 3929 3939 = -5.0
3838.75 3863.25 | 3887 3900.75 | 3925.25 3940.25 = 4.9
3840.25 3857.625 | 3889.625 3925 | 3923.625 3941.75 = 1.2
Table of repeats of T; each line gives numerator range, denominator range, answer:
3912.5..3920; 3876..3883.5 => 1.29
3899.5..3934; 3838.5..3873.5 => 1.06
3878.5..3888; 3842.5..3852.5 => 0.74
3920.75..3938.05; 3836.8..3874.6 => 1.06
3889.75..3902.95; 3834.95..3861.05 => 0.86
